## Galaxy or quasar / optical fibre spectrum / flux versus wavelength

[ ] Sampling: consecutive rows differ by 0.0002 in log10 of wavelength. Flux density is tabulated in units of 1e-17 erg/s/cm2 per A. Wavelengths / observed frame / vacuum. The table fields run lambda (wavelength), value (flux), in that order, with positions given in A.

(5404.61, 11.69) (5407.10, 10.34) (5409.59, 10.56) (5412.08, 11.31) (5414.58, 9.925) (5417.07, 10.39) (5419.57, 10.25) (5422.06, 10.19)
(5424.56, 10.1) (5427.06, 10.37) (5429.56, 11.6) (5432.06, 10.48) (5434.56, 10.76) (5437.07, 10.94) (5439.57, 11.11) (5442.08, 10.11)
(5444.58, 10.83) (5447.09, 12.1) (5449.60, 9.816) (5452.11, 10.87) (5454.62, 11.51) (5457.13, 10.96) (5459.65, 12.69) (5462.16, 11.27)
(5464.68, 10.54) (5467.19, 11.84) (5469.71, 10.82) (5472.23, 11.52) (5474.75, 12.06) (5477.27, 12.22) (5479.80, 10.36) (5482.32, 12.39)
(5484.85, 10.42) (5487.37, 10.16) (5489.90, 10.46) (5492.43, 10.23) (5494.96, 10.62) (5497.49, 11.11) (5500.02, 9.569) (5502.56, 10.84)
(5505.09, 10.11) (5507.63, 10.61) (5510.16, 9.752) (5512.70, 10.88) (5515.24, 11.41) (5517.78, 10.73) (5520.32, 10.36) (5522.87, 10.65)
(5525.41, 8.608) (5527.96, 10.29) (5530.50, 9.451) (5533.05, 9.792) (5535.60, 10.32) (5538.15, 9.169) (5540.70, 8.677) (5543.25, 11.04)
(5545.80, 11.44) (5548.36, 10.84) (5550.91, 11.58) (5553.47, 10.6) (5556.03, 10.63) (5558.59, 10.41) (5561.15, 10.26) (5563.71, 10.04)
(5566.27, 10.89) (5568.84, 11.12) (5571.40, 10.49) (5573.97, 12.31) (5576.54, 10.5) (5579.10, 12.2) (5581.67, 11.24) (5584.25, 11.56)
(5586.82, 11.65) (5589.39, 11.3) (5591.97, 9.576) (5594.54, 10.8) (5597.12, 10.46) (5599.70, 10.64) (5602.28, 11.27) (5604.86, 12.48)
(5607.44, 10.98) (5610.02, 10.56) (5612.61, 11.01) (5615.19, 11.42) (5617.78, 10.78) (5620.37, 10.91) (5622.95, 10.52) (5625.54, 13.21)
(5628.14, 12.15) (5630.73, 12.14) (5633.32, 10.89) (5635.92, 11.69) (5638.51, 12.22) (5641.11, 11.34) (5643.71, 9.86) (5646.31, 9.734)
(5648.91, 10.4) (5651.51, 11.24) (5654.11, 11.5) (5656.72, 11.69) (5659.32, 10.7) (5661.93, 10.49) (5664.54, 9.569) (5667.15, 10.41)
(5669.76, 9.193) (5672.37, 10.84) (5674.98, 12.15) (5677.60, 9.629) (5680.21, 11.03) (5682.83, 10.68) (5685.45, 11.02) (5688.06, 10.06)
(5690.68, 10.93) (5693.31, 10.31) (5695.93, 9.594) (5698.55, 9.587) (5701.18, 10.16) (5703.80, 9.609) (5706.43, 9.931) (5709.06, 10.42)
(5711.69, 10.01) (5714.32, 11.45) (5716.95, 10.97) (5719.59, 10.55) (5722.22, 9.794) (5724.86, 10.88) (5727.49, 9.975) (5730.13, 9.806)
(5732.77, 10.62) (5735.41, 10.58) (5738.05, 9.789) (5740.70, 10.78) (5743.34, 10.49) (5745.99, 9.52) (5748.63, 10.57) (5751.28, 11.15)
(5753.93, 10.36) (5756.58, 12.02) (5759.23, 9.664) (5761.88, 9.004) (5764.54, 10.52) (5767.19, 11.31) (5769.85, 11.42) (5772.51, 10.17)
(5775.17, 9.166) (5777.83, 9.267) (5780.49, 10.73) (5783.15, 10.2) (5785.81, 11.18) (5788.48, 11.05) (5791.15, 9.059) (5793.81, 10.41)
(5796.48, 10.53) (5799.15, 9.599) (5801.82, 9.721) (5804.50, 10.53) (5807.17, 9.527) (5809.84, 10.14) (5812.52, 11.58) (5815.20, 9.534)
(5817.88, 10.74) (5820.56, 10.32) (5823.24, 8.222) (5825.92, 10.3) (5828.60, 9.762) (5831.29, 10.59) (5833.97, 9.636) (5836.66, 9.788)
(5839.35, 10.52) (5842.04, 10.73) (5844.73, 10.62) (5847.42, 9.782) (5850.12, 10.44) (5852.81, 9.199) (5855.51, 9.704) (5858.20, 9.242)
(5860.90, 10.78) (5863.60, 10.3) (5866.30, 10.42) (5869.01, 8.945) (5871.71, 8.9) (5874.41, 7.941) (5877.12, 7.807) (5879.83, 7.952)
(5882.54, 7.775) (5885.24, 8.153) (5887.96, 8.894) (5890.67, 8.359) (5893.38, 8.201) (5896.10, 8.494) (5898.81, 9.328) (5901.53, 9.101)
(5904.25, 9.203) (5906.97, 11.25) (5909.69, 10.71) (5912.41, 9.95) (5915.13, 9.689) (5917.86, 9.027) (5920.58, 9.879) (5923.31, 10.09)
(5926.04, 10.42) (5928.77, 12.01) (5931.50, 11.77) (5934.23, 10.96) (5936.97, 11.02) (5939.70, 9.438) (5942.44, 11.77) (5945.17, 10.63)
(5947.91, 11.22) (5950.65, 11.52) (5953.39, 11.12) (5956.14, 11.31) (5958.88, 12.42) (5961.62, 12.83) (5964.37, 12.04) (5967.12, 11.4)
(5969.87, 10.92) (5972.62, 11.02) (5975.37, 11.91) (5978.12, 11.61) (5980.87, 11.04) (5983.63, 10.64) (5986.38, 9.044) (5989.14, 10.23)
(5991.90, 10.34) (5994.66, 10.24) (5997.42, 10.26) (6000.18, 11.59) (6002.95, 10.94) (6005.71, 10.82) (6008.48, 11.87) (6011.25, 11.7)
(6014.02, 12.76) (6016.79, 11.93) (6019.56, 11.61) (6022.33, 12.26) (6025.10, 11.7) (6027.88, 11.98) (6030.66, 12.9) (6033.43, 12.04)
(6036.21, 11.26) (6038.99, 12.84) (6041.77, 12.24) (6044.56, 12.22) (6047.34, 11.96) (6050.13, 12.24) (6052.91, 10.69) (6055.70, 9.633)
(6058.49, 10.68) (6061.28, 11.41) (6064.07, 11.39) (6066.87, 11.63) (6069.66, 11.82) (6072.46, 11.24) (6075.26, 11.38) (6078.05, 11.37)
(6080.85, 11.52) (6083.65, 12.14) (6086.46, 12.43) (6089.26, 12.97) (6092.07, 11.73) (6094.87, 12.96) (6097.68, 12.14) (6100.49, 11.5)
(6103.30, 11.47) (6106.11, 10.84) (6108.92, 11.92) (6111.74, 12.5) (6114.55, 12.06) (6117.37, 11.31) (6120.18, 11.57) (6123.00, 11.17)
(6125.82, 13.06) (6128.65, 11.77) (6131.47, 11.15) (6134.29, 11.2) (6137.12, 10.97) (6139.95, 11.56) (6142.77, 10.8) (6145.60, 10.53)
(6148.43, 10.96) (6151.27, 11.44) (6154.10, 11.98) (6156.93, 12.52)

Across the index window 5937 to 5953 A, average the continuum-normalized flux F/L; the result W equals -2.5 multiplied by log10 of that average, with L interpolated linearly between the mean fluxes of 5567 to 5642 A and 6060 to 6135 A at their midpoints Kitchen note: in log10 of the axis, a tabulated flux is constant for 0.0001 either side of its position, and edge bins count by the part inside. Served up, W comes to 0.07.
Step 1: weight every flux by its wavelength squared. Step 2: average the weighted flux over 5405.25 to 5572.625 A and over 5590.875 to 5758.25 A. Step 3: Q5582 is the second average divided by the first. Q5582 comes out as 1.1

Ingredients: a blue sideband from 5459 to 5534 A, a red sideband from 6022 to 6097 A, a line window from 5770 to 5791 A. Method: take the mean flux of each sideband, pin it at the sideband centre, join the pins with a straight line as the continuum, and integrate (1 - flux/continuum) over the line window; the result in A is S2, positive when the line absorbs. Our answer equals 1.9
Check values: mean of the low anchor 10.7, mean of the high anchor 11.8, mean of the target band 10.2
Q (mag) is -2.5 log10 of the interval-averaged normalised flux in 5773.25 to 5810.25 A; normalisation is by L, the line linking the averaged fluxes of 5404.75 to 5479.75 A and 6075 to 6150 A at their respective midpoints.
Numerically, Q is 0.13 mag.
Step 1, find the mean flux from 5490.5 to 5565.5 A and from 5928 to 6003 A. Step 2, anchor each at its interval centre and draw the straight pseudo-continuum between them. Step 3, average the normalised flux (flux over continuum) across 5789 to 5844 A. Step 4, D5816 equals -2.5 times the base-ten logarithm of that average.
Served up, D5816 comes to 0.08 mag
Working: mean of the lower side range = 10.4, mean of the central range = 10.1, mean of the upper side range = 11.1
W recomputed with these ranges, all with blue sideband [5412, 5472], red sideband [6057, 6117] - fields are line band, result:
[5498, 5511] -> 0.07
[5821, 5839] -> 0.17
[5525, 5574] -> 0.06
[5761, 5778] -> 0.11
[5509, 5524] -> 0.03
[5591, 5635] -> -0.01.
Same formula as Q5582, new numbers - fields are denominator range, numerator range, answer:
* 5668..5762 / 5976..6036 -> 1.20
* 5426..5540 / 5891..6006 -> 1.17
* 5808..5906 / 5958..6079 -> 1.28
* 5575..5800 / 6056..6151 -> 1.25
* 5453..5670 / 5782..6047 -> 1.09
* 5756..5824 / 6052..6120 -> 1.26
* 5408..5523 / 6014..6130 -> 1.35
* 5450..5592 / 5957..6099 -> 1.28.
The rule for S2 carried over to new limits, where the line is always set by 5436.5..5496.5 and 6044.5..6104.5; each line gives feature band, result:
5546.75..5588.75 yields 0.6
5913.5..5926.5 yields 1.9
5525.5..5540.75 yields 2.1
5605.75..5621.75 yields 0.3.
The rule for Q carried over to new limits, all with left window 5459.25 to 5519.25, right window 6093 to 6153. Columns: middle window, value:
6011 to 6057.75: -0.04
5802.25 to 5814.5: 0.09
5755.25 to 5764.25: 0.09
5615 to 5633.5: -0.05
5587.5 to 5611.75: 0.01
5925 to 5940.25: 0.03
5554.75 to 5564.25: 0.06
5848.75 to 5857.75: 0.16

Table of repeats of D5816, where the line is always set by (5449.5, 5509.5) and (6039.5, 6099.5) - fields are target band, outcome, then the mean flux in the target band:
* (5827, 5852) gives 0.12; 10.2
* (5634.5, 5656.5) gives 0.01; 11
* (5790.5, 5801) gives 0.14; 9.95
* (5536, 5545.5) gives 0.12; 9.89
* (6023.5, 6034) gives -0.05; 12.2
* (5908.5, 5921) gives 0.17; 9.84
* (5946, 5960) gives 0.01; 11.5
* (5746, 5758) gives 0.05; 10.9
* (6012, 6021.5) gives -0.04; 12.1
